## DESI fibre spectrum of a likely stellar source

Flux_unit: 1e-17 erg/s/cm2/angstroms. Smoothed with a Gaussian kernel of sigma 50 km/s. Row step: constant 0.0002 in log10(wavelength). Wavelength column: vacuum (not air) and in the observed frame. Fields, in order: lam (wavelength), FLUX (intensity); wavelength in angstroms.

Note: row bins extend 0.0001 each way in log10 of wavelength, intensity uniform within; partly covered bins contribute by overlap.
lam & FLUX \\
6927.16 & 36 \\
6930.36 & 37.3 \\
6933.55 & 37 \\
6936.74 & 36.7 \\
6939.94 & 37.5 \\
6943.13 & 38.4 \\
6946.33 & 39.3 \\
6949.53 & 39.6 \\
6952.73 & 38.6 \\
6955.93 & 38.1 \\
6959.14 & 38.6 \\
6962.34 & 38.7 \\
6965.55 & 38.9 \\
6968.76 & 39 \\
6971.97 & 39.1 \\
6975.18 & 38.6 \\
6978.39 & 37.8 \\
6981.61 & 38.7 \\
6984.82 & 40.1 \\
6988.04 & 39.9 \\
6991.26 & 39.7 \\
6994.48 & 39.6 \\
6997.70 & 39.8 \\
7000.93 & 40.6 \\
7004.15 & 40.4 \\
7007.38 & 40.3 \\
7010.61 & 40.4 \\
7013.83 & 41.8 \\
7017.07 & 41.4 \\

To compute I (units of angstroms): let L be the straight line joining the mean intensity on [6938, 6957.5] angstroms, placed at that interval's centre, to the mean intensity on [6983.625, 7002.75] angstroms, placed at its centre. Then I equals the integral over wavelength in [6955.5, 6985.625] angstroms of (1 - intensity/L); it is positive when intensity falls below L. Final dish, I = 0.4 angstroms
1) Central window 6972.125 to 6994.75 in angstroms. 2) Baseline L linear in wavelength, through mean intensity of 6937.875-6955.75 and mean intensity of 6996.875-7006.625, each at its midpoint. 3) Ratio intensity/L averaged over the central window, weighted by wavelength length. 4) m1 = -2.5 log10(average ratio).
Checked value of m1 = 0.02 mag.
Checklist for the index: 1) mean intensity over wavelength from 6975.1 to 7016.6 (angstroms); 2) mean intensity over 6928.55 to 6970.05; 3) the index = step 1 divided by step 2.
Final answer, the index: 1.04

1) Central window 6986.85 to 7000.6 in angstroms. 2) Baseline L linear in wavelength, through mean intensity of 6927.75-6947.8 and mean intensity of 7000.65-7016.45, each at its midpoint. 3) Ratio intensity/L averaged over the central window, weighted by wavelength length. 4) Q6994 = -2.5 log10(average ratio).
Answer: 0.01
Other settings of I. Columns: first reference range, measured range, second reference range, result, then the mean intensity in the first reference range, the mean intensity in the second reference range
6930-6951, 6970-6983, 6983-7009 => 0.25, 38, 40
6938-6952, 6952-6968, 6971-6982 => -0.01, 38.6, 38.5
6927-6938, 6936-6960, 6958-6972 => -0.39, 36.8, 38.8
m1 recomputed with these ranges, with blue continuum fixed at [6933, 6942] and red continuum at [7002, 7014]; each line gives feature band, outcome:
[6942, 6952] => -0.04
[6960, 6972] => -0.01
